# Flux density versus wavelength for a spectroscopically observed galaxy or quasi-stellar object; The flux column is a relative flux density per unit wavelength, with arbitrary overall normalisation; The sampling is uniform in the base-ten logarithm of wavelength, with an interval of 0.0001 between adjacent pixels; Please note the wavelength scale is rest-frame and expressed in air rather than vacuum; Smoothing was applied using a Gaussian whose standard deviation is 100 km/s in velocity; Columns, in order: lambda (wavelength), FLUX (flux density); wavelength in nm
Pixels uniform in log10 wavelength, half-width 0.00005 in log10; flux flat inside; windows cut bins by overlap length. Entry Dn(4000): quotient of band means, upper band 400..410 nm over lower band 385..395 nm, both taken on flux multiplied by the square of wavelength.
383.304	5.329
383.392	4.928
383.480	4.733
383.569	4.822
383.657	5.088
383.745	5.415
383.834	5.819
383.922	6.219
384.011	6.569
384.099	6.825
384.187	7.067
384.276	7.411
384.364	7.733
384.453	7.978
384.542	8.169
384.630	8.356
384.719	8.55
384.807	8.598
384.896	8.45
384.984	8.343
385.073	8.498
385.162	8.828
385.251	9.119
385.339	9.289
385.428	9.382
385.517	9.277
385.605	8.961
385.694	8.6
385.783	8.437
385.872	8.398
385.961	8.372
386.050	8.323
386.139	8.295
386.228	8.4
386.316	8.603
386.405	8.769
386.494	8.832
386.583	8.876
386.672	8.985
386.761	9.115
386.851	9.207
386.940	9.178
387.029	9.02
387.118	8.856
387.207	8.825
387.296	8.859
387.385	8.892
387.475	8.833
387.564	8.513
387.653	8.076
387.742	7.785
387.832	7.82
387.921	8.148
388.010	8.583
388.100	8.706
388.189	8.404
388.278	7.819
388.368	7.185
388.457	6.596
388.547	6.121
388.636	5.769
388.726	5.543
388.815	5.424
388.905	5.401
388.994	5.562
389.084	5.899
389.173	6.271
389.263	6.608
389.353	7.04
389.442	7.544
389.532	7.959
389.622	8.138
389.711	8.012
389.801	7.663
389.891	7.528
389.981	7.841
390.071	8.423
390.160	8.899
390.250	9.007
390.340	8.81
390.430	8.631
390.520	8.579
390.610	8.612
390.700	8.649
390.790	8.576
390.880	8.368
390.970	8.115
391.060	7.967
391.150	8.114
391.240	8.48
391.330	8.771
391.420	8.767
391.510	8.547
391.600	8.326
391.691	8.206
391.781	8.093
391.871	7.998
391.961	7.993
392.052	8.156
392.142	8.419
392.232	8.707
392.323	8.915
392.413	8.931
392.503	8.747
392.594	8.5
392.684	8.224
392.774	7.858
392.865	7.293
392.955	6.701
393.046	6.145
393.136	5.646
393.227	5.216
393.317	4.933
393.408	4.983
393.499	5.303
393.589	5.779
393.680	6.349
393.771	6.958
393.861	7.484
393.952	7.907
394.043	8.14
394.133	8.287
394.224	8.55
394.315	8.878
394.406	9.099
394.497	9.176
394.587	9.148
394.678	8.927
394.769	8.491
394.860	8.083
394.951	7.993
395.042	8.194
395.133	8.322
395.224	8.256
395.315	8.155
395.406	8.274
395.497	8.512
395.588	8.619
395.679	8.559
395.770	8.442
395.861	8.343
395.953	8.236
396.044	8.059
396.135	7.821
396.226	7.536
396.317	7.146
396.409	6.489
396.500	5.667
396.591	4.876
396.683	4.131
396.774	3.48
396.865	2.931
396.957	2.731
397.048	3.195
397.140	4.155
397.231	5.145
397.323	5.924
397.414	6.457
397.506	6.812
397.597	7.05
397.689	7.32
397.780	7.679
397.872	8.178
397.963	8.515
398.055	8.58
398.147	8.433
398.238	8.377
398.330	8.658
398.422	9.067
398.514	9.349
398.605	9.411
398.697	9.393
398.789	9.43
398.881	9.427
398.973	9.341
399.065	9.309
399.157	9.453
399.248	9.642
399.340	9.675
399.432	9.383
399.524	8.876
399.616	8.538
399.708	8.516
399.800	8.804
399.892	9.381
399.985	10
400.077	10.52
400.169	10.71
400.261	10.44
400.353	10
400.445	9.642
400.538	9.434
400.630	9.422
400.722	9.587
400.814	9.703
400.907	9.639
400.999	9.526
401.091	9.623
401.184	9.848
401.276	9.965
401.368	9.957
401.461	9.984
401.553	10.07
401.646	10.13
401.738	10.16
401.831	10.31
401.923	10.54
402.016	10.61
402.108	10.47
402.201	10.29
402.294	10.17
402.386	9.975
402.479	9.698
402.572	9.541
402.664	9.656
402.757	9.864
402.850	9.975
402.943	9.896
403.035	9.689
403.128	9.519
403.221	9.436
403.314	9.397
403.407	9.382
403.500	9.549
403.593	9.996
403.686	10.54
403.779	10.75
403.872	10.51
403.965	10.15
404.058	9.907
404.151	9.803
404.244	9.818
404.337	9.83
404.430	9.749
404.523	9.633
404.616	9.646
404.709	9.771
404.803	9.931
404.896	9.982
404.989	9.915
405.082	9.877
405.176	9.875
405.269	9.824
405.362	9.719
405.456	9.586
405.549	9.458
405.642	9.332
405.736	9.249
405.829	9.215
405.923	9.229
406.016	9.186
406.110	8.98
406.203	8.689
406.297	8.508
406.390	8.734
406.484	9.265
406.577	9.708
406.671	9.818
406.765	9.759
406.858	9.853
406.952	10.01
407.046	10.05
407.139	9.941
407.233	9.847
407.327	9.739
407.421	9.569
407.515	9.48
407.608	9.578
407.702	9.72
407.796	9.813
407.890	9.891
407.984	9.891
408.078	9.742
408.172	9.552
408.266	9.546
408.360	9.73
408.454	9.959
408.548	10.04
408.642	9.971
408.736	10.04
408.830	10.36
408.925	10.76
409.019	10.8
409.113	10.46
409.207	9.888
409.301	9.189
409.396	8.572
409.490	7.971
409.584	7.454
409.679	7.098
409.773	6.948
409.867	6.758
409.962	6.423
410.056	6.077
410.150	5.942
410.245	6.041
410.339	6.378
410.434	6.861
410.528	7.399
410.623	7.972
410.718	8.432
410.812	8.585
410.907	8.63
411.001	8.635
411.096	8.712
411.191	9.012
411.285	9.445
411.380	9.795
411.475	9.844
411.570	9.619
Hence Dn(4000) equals 1.30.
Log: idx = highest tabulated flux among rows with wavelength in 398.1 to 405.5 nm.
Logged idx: 10.75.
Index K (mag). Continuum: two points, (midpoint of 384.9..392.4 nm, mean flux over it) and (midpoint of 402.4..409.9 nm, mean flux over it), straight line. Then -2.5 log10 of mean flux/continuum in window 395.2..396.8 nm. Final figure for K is 0.199 mag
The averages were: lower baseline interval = 8.17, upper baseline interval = 9.58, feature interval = 7.29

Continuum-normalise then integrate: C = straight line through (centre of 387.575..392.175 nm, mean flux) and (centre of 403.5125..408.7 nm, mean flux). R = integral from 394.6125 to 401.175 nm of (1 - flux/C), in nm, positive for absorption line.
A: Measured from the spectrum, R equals 0.462 nm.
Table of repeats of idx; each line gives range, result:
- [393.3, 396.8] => 9.176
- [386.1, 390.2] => 9.207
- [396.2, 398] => 8.515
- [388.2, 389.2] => 7.819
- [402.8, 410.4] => 10.8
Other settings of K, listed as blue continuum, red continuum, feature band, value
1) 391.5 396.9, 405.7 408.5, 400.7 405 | -0.12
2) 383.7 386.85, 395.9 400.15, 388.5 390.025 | 0.19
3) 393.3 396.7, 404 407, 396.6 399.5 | 0.11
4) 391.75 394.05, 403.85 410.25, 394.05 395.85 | -0.13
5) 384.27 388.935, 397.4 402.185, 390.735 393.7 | 0.14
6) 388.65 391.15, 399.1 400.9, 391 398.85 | 0.14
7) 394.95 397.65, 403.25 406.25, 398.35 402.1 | -0.20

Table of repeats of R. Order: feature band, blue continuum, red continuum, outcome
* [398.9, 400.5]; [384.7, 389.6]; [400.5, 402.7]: 0.02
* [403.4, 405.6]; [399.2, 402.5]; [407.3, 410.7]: -0.13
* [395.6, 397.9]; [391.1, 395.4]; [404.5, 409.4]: 0.56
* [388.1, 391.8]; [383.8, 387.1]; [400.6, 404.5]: 0.46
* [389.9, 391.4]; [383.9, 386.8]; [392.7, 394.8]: -0.15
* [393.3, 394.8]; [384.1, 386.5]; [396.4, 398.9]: -0.07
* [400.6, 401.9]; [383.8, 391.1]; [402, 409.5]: -0.08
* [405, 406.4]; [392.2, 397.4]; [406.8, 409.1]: 0.02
